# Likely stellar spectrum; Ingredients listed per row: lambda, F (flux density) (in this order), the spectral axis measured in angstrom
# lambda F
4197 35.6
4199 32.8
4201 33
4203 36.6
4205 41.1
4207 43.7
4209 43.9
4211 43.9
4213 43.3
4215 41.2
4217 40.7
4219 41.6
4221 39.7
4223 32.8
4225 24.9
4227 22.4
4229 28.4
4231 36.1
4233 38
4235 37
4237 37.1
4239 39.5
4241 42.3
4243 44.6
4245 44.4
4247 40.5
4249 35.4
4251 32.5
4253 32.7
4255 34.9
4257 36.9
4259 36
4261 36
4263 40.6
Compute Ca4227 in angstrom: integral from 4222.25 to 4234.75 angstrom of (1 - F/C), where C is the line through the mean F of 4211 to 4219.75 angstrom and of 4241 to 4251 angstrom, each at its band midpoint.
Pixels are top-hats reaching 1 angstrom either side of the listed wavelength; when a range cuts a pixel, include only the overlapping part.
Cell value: 3.2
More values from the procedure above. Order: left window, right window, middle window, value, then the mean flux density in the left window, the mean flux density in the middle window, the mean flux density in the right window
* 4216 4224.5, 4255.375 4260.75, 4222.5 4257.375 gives 1.30 angstrom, 37.9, 35.6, 36.2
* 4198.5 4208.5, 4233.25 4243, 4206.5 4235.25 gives 1.21 angstrom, 38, 37.1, 39.5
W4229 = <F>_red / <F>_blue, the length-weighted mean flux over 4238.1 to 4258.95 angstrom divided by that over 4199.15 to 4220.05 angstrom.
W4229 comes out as 0.94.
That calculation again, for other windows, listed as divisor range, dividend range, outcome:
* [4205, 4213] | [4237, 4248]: 0.96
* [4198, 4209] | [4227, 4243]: 0.96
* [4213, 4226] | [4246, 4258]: 0.95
